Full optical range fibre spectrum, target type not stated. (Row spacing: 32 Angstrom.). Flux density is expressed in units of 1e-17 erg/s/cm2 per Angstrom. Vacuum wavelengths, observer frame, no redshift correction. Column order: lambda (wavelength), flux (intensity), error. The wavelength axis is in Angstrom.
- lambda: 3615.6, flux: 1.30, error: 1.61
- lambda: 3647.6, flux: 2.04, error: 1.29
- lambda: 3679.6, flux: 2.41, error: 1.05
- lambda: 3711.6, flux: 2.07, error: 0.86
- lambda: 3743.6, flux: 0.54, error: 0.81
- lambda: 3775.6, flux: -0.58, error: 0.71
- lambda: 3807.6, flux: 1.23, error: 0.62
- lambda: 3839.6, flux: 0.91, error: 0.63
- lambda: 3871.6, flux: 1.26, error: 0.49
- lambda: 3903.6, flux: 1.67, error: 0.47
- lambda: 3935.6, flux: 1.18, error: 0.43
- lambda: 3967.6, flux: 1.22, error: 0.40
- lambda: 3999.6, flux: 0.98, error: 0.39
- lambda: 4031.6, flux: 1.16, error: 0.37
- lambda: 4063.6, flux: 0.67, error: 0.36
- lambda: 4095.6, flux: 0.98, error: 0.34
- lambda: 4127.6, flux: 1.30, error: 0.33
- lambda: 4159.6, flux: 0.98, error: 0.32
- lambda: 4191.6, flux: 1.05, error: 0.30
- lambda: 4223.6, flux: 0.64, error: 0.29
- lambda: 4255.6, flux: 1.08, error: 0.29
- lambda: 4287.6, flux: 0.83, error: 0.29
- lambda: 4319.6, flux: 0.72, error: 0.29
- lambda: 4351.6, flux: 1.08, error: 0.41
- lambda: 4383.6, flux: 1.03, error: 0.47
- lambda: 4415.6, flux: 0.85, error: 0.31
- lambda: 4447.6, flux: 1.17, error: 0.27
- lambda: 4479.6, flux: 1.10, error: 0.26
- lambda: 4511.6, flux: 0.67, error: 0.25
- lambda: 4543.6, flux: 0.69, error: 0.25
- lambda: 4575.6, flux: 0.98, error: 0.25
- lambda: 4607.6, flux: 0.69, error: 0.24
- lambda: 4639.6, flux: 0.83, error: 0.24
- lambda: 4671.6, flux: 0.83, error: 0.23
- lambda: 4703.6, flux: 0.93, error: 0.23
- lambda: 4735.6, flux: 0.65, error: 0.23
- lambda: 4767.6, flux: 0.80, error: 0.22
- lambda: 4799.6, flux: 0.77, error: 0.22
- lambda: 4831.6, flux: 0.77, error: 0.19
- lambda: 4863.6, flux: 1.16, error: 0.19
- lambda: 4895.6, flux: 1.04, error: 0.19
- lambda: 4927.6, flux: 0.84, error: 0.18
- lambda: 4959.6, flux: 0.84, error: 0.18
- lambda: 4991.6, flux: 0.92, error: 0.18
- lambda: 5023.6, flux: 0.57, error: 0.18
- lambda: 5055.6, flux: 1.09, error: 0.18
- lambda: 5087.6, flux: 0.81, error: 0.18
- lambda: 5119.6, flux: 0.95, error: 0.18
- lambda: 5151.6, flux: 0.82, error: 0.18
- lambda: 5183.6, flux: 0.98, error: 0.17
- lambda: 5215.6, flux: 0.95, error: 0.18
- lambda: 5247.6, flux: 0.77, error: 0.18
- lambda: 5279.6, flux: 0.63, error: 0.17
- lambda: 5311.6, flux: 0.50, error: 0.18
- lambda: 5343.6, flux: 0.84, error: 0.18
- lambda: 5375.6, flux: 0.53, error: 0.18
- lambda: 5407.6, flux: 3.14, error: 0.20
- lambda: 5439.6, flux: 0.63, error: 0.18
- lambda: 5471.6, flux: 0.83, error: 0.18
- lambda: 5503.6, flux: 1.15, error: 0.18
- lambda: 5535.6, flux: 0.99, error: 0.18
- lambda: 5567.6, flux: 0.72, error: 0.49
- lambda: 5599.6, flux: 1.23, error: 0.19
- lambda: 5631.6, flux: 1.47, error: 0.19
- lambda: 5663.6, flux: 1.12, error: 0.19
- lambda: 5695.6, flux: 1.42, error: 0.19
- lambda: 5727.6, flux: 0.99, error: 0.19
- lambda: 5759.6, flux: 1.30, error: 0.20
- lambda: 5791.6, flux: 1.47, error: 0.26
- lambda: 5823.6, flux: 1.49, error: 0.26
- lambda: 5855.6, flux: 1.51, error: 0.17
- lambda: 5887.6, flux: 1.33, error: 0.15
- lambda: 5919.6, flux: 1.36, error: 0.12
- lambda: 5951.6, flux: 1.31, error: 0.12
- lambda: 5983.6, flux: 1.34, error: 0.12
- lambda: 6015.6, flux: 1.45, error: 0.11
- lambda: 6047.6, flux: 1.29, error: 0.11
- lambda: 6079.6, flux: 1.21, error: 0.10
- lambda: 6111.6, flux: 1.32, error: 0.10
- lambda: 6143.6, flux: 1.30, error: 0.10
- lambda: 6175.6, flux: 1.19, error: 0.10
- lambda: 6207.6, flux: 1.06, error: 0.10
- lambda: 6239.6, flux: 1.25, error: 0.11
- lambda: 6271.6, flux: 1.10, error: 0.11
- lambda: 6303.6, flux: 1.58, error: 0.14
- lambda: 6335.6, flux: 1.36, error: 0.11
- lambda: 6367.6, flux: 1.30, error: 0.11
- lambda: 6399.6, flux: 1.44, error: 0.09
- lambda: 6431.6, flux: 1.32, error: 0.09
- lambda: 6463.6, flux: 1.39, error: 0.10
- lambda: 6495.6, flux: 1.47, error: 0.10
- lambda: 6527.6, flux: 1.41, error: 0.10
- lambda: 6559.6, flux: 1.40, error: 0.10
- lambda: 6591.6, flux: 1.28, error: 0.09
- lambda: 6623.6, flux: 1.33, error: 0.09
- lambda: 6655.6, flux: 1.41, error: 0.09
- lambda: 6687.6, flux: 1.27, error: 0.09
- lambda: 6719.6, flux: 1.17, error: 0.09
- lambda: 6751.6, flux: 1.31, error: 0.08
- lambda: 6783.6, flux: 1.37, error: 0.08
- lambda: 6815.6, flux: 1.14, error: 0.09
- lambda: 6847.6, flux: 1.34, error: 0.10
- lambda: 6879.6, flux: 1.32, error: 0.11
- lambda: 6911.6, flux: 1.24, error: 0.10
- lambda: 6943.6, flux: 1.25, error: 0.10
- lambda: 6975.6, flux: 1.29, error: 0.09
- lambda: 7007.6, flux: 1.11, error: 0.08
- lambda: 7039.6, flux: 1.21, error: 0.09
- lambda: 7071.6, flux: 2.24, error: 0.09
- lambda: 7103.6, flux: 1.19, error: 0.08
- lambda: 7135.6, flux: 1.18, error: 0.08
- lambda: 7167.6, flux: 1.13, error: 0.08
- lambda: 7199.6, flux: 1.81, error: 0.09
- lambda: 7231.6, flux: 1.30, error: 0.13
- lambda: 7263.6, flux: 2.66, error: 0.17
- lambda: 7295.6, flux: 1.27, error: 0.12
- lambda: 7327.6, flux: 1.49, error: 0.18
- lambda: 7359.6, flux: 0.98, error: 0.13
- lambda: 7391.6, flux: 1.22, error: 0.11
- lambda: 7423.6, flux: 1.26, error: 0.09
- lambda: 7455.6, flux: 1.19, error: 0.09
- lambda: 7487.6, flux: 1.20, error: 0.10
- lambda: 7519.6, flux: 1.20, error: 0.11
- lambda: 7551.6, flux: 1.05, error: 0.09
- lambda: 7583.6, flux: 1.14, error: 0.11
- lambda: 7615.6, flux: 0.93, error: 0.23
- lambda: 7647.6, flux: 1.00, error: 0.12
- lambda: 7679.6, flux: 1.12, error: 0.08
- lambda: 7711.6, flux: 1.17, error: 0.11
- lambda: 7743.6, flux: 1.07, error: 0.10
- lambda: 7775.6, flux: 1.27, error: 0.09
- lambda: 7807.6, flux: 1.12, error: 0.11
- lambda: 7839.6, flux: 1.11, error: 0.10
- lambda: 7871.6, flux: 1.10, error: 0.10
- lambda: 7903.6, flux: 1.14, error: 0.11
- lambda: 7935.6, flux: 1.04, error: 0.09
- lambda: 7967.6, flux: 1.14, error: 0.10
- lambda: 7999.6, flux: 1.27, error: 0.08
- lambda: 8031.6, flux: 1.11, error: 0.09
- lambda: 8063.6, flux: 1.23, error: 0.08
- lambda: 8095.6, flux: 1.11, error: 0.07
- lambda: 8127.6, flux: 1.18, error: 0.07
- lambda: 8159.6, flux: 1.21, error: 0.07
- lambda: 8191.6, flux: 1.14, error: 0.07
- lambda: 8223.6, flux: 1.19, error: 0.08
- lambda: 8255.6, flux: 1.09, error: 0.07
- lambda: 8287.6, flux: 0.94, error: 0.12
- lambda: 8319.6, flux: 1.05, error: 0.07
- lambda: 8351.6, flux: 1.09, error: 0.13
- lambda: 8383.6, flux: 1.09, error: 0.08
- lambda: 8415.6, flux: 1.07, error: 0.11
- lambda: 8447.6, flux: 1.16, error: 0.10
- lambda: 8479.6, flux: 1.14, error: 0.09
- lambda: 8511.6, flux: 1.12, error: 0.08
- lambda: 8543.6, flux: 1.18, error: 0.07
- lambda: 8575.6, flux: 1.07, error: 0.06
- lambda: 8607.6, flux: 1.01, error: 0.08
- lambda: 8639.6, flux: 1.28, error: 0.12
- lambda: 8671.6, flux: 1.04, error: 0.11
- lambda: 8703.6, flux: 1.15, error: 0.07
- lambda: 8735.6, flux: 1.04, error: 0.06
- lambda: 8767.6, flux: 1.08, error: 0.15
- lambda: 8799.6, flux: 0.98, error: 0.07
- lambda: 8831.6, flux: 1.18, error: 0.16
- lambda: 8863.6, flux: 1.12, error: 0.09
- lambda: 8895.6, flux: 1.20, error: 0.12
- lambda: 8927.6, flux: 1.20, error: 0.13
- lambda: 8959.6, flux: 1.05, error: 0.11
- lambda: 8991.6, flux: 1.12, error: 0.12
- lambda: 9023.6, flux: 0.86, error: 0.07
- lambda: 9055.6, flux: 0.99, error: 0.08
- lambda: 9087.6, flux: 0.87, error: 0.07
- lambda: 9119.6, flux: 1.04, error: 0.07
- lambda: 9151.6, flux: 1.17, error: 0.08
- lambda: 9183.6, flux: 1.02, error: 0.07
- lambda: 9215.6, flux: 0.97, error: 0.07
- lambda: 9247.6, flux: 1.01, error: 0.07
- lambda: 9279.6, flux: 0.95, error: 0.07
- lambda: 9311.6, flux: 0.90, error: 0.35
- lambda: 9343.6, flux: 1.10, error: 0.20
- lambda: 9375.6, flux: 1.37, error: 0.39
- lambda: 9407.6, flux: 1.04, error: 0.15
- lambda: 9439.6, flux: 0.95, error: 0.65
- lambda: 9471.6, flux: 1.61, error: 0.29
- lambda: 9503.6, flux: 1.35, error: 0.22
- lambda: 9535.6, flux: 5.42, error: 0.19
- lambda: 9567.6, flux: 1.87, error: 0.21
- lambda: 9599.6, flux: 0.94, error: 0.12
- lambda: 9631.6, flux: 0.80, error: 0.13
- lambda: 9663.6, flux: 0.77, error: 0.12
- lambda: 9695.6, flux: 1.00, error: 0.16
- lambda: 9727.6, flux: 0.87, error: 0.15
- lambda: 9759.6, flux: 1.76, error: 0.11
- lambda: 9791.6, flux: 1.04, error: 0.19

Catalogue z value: 0.452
